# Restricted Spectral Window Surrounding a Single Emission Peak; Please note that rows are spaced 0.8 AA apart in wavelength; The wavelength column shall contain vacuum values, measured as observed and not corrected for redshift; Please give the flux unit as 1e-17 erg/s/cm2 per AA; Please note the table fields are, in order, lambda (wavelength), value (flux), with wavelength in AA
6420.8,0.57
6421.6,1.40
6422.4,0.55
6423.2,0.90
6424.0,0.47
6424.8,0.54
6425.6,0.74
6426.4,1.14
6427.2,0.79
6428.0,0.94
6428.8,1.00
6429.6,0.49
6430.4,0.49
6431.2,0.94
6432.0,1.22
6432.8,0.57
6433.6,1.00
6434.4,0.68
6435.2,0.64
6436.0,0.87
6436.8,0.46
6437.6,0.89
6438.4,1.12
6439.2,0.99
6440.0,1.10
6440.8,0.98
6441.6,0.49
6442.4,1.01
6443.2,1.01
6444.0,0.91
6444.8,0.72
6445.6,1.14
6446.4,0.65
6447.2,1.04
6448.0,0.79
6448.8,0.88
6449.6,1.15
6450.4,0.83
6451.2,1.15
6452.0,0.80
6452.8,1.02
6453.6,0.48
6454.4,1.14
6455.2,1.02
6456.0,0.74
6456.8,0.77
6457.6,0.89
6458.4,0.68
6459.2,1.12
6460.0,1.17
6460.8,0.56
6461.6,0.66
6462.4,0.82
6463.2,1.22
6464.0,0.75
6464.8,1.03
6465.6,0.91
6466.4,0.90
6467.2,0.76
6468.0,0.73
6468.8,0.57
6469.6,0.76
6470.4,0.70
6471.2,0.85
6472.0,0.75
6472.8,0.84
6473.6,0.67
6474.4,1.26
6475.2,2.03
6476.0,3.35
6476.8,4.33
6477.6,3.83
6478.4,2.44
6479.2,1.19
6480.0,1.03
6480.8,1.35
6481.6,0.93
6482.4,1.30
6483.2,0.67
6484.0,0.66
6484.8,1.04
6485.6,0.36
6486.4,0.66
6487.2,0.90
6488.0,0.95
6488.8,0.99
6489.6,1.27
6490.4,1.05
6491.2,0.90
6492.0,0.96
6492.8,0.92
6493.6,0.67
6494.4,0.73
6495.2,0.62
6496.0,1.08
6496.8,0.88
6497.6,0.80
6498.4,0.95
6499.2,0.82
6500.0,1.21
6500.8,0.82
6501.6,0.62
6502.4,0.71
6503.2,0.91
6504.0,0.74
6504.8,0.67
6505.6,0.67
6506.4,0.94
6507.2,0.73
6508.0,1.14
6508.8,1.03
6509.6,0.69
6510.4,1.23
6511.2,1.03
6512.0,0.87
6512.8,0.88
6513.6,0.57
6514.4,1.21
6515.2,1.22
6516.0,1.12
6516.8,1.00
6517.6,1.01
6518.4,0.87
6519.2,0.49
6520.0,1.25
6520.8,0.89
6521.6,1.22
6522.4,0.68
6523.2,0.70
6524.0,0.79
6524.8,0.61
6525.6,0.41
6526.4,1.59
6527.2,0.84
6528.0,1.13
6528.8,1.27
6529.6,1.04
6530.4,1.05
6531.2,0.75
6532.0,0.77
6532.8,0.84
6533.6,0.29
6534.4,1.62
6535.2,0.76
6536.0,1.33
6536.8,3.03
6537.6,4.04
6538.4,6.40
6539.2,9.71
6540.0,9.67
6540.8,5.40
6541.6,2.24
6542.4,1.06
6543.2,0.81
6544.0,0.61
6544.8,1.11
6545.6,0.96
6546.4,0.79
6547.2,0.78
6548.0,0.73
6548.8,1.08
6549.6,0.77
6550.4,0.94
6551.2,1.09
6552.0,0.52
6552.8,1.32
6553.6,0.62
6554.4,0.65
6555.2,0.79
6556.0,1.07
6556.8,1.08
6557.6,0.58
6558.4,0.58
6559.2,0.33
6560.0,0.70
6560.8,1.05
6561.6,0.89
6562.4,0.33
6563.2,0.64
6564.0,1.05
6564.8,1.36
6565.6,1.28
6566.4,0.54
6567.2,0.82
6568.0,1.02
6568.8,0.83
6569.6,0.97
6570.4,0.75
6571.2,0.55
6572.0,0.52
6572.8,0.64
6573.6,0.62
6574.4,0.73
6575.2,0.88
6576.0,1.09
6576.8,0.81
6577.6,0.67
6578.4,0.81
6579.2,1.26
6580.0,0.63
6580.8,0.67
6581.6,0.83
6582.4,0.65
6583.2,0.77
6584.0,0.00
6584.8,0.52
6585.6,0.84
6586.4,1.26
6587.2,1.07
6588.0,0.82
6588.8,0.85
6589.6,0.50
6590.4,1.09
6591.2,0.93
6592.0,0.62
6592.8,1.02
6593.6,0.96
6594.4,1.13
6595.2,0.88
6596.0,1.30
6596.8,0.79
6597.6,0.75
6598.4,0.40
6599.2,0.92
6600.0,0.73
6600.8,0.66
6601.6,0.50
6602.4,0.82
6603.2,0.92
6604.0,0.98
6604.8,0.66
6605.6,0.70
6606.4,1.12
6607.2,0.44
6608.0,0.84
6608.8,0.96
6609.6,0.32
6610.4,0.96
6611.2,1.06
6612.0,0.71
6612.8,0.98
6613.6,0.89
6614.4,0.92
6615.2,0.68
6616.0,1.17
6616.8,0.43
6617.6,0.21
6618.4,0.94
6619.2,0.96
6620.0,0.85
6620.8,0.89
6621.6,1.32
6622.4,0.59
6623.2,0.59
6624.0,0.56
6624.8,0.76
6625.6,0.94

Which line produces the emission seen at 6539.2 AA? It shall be [O III] 5007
